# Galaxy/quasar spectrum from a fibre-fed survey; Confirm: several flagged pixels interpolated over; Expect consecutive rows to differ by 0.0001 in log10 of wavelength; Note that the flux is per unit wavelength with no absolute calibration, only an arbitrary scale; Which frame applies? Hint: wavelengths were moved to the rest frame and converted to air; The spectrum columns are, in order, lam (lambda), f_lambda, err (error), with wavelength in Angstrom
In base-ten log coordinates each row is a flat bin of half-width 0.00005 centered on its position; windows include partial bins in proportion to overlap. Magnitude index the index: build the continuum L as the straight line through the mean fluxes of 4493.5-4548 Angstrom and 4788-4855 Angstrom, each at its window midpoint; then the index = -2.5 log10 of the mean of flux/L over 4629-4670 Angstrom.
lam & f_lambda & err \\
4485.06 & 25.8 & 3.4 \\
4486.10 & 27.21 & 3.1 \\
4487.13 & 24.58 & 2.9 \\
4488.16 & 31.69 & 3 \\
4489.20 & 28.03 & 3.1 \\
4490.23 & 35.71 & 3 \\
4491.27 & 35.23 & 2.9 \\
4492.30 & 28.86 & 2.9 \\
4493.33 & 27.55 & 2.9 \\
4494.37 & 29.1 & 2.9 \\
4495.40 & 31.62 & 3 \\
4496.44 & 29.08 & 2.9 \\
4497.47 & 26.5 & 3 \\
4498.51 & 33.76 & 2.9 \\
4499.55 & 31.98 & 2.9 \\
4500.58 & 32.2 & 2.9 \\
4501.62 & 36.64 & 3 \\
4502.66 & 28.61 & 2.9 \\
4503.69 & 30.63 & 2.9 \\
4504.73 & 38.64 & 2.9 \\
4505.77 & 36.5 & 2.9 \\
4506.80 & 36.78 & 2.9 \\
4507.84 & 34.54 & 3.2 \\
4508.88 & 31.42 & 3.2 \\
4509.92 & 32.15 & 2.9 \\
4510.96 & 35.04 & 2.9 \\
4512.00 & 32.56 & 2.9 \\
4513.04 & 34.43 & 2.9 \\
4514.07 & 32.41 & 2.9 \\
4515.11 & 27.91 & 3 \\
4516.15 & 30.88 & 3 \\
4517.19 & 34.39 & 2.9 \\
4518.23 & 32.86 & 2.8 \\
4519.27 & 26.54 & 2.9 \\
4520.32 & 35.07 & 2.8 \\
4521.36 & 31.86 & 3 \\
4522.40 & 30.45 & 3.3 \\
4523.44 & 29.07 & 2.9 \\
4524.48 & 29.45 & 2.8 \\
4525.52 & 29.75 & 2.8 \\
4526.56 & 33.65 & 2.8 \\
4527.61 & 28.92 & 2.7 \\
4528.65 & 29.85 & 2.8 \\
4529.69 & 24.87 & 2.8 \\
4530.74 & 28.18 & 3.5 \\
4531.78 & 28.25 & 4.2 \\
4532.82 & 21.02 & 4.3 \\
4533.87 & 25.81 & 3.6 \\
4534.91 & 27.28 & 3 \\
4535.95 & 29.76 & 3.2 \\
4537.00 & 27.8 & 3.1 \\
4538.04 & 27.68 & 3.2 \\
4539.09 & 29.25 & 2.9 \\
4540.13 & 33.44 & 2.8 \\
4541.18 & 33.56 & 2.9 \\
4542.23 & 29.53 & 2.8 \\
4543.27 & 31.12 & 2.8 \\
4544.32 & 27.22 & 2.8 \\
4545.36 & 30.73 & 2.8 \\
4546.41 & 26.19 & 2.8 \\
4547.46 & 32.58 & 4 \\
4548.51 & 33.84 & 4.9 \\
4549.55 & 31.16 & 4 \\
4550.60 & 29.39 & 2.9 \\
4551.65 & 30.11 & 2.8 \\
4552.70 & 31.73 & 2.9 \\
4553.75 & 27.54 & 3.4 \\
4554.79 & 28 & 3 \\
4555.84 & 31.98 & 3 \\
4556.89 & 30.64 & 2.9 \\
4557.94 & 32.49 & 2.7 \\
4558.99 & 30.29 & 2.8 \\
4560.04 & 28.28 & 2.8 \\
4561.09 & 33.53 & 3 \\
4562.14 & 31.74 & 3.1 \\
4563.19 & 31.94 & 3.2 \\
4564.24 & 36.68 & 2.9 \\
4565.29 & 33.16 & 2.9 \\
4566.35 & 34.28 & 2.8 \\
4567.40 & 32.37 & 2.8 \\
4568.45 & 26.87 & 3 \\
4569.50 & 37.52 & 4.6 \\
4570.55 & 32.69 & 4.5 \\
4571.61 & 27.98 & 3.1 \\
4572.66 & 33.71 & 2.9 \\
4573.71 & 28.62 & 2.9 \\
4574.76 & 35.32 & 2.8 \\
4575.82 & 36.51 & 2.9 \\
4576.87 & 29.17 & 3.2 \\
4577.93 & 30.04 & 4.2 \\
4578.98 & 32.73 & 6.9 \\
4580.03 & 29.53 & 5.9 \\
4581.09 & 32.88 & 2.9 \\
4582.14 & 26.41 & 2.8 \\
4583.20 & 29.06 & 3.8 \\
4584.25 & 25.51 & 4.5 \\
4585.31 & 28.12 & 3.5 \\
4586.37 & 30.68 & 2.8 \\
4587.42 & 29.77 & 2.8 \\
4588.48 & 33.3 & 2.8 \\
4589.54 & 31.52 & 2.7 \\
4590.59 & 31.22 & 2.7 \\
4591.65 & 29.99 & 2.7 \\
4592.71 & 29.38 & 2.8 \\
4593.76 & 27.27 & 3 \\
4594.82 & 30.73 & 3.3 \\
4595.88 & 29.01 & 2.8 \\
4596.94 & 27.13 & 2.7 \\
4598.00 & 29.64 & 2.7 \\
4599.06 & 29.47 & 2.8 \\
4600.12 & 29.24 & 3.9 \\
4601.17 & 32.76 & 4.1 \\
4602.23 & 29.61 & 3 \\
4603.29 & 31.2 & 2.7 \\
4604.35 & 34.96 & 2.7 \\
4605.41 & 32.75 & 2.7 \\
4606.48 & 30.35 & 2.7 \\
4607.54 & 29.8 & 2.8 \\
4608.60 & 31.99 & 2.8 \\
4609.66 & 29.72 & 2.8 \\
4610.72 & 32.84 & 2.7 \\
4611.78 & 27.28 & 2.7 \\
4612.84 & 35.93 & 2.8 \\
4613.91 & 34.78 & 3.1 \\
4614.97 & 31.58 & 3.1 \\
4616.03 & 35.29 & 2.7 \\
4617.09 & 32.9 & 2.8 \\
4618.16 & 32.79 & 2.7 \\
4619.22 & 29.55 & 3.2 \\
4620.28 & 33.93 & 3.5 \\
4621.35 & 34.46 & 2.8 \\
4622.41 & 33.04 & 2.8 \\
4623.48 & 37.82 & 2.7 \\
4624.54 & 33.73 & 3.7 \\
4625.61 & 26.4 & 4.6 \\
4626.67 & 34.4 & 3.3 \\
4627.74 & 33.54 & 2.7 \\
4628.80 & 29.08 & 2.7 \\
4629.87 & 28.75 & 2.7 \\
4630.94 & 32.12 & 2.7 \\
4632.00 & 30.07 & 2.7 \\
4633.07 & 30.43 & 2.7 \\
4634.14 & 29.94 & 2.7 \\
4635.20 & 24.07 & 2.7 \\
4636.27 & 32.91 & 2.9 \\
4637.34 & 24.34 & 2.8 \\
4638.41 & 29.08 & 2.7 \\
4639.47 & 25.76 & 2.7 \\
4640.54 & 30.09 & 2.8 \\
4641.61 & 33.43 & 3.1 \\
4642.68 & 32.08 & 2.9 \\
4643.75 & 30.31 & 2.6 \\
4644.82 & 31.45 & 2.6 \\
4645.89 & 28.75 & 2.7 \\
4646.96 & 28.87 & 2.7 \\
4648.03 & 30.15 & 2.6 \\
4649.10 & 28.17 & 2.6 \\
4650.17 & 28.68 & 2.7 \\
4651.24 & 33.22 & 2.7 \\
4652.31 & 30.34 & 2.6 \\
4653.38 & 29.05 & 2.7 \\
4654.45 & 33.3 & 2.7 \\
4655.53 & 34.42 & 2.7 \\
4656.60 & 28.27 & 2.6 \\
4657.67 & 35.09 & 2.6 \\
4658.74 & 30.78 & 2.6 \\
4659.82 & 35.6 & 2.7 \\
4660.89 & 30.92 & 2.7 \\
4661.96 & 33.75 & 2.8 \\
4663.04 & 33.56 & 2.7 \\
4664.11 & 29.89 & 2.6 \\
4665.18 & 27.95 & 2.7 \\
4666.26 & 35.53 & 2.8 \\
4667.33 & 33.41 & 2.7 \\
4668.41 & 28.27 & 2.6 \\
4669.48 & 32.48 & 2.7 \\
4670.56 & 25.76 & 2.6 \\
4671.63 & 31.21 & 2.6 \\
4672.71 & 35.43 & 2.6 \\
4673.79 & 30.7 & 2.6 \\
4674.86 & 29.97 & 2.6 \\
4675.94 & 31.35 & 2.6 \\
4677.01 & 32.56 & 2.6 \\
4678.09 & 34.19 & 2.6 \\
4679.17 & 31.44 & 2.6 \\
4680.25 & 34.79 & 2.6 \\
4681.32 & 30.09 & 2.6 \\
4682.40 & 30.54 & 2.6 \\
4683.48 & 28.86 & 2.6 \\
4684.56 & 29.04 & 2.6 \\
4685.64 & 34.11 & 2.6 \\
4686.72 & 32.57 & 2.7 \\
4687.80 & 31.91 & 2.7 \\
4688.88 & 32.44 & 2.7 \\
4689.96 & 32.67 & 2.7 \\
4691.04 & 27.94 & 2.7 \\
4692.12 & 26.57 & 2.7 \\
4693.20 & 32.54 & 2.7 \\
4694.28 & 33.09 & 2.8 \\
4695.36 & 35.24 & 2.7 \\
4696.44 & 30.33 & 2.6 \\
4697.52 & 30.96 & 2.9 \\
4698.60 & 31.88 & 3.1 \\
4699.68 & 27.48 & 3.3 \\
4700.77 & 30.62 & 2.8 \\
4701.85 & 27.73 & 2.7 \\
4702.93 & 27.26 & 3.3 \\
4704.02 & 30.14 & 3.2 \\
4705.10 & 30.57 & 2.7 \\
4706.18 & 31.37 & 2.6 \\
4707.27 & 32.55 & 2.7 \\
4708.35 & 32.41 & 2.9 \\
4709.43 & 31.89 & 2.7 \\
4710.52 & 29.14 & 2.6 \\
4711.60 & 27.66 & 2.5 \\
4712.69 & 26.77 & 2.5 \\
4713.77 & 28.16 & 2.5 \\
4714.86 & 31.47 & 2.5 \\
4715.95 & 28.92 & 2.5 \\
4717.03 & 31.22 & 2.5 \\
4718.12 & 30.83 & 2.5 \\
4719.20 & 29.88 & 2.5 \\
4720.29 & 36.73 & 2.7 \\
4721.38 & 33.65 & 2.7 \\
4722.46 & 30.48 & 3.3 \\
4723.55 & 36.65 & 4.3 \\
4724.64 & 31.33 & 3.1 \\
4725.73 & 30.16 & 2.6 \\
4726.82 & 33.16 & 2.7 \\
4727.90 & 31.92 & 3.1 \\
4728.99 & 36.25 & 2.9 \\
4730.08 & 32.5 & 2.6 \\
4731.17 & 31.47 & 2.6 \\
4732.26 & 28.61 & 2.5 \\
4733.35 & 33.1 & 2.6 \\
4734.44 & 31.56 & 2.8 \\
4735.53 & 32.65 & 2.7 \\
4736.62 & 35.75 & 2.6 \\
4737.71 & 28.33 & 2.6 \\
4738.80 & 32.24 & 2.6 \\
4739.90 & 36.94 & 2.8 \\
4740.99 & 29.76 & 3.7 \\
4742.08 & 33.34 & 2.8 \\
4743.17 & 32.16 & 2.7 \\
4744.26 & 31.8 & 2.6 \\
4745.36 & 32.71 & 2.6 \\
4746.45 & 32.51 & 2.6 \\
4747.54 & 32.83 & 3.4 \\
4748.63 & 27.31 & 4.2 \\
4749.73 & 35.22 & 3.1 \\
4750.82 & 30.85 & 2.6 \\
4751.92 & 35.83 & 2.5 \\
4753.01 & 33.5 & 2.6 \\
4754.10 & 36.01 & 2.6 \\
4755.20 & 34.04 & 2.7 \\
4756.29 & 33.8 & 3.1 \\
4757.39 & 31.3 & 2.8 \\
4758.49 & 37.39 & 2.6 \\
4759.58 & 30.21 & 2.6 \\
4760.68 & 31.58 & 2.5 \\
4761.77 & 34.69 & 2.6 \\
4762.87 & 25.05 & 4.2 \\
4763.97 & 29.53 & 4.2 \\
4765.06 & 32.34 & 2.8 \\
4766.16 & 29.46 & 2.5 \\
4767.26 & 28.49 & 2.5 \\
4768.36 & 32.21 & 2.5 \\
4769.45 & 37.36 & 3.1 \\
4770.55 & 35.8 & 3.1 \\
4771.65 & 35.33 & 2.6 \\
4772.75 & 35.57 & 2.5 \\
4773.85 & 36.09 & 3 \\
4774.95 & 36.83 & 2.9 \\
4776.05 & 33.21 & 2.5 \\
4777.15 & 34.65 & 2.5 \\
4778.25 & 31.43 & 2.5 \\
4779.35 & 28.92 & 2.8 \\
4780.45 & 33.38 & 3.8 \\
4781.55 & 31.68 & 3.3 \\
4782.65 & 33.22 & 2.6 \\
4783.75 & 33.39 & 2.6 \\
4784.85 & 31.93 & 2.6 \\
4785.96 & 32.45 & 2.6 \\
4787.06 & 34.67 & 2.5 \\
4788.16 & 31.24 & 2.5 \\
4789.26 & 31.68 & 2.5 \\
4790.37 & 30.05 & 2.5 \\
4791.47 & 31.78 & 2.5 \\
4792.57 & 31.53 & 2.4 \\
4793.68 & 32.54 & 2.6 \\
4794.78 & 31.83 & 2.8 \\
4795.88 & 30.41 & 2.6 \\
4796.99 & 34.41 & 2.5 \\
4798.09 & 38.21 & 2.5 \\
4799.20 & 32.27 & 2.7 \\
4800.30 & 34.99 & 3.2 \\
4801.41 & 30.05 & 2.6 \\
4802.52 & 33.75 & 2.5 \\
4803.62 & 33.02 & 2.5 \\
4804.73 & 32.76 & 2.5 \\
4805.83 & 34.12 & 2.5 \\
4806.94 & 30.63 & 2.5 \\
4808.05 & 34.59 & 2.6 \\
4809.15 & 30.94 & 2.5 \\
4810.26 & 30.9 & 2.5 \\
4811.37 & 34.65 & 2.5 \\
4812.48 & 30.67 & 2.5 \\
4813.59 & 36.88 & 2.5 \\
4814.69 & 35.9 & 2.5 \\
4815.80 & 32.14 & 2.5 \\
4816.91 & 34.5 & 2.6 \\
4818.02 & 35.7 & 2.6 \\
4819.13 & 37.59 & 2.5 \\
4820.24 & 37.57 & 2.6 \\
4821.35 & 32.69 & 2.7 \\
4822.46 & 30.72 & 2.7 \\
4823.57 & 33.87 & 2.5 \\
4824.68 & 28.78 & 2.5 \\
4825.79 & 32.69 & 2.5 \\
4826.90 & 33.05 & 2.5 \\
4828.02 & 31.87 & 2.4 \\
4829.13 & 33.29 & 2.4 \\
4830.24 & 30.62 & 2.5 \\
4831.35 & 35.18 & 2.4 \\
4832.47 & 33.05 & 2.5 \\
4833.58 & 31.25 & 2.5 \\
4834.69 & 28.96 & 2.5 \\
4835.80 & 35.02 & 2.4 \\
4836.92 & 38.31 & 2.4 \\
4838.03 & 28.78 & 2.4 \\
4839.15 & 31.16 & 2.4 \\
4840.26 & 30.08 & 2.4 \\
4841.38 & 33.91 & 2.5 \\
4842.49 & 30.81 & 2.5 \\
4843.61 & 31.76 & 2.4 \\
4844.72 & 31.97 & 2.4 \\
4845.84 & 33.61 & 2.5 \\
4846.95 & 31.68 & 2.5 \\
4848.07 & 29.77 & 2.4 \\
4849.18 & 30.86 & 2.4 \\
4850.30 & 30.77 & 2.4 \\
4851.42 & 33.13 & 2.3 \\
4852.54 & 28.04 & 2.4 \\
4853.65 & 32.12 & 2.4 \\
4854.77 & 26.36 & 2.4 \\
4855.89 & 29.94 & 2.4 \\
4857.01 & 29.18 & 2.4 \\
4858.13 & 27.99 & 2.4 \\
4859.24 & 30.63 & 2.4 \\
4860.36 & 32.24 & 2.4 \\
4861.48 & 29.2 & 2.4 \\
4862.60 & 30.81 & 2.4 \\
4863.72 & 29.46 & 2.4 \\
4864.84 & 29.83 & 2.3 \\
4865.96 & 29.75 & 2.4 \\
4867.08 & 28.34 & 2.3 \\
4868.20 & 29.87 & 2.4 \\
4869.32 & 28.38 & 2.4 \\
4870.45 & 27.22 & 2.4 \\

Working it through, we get 0.03 mag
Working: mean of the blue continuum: 30.7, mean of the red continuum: 32.5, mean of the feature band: 30.7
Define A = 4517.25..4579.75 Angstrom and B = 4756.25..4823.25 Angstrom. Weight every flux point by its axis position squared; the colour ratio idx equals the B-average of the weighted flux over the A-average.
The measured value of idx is 1.2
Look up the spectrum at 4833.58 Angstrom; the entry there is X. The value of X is 31.25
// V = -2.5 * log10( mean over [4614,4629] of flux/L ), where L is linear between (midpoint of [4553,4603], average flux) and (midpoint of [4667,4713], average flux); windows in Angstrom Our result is -0.07 mag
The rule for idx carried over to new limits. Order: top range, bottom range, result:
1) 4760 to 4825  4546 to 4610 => 1.17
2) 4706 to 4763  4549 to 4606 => 1.11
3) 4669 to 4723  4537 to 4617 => 1.05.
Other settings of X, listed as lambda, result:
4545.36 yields 30.73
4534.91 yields 27.28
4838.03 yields 28.78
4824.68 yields 28.78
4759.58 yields 30.21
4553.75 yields 27.54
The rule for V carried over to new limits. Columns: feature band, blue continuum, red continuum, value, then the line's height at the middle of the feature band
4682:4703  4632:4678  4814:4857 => 0.011 mag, 31.1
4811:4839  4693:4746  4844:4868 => -0.093 mag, 30.6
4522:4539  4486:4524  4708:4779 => 0.129 mag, 31.8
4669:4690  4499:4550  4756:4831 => 0.017 mag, 32.1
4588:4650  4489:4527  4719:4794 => 0.048 mag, 32.3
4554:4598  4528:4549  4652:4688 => -0.044 mag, 29.7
